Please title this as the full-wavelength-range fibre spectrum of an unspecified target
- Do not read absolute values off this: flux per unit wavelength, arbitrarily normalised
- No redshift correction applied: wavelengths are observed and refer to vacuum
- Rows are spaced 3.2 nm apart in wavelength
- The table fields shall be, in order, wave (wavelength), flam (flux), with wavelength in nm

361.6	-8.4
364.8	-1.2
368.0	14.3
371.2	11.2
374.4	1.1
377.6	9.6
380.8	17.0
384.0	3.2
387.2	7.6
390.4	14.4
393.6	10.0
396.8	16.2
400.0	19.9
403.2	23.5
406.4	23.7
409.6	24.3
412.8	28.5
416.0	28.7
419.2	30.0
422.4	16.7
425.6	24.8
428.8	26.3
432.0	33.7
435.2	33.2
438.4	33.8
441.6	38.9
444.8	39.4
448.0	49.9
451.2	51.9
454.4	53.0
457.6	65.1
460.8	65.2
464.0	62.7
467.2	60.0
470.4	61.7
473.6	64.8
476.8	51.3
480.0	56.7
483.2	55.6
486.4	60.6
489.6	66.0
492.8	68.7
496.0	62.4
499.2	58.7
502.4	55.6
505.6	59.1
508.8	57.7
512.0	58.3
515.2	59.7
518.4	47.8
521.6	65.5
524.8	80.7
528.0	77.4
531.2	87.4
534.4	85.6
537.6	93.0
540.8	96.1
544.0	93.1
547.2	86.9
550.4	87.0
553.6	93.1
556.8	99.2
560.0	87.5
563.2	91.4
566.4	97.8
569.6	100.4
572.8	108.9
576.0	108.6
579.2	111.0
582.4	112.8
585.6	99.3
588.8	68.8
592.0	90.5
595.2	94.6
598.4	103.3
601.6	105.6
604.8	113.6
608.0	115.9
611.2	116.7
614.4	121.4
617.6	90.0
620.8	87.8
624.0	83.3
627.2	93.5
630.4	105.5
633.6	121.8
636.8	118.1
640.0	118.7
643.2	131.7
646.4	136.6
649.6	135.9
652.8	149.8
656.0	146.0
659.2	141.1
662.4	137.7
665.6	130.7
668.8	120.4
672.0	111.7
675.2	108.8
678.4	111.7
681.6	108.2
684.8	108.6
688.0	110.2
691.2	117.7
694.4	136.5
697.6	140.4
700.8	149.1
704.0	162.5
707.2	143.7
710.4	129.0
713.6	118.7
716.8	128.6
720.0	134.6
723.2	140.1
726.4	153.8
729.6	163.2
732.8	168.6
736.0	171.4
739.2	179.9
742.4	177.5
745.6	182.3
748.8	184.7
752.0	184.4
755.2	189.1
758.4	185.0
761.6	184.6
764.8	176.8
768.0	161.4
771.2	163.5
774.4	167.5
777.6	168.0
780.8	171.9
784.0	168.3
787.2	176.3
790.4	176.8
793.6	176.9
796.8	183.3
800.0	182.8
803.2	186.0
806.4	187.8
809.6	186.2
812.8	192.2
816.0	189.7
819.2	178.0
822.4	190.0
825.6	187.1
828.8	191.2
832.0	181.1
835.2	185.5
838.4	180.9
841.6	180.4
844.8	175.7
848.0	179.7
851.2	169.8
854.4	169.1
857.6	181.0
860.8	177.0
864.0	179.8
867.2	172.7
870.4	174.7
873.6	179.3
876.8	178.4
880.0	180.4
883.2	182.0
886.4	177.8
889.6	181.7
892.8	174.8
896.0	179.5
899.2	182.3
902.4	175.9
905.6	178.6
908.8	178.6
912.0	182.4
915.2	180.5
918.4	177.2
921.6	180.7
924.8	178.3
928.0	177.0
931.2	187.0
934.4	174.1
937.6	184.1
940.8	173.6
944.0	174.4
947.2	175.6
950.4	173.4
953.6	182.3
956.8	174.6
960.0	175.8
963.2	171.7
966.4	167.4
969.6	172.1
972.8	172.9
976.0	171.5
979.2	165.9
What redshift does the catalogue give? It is 0.000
